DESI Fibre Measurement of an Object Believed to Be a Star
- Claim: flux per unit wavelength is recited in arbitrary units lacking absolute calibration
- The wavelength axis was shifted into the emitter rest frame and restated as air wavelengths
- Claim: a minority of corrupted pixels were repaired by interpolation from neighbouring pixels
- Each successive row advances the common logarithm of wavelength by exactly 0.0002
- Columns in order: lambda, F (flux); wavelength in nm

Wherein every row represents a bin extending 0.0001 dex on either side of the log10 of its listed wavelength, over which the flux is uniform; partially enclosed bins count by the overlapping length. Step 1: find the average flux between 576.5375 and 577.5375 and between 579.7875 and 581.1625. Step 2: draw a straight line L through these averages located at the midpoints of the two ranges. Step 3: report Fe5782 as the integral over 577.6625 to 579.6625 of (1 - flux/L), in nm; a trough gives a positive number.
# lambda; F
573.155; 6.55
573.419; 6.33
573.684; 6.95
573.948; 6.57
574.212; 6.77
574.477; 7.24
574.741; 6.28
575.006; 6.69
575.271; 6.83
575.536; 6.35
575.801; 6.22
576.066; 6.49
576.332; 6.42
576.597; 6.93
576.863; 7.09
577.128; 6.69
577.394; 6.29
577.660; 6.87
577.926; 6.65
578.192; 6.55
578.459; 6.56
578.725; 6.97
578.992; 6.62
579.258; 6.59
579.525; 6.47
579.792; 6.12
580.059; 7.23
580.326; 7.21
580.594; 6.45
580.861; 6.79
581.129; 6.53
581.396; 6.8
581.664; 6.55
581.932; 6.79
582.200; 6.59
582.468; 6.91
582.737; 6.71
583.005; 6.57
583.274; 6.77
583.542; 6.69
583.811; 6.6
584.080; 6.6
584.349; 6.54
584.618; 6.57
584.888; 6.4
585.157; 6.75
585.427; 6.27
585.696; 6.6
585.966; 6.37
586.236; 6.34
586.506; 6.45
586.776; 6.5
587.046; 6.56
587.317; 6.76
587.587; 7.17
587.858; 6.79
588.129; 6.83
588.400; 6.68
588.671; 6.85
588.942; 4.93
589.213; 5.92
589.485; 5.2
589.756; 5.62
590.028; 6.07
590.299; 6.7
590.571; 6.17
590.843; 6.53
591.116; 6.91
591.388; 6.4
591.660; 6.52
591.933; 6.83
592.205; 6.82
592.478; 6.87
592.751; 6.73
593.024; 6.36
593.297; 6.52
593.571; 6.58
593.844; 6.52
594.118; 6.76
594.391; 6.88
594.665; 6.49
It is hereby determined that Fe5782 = 0.03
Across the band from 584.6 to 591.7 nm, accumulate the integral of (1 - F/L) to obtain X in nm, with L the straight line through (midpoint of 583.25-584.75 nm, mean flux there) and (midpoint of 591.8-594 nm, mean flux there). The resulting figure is 0.25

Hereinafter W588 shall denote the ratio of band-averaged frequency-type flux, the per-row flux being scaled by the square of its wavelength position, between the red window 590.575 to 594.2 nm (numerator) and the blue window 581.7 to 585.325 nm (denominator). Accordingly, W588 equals 1.0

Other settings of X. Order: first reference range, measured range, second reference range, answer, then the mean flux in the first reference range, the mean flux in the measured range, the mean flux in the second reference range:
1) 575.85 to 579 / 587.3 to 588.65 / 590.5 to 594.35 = -0.044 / 6.67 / 6.85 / 6.62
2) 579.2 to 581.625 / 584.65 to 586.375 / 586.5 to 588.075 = 0.066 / 6.68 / 6.46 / 6.73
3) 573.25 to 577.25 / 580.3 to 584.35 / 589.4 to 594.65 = -0.062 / 6.66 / 6.68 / 6.49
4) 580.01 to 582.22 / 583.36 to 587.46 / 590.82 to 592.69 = 0.124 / 6.76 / 6.54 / 6.71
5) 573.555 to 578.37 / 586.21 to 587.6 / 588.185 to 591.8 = -0.066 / 6.66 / 6.61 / 6.21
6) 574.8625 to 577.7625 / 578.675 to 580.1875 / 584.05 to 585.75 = -0.014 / 6.62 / 6.65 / 6.53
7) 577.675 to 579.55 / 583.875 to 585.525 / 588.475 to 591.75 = -0.036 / 6.65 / 6.53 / 6.16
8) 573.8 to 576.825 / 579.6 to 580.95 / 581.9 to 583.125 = -0.012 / 6.63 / 6.75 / 6.71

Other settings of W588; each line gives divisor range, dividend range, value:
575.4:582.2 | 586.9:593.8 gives 1.01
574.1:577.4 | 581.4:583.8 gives 1.03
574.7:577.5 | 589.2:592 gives 1.00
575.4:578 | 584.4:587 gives 1.01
